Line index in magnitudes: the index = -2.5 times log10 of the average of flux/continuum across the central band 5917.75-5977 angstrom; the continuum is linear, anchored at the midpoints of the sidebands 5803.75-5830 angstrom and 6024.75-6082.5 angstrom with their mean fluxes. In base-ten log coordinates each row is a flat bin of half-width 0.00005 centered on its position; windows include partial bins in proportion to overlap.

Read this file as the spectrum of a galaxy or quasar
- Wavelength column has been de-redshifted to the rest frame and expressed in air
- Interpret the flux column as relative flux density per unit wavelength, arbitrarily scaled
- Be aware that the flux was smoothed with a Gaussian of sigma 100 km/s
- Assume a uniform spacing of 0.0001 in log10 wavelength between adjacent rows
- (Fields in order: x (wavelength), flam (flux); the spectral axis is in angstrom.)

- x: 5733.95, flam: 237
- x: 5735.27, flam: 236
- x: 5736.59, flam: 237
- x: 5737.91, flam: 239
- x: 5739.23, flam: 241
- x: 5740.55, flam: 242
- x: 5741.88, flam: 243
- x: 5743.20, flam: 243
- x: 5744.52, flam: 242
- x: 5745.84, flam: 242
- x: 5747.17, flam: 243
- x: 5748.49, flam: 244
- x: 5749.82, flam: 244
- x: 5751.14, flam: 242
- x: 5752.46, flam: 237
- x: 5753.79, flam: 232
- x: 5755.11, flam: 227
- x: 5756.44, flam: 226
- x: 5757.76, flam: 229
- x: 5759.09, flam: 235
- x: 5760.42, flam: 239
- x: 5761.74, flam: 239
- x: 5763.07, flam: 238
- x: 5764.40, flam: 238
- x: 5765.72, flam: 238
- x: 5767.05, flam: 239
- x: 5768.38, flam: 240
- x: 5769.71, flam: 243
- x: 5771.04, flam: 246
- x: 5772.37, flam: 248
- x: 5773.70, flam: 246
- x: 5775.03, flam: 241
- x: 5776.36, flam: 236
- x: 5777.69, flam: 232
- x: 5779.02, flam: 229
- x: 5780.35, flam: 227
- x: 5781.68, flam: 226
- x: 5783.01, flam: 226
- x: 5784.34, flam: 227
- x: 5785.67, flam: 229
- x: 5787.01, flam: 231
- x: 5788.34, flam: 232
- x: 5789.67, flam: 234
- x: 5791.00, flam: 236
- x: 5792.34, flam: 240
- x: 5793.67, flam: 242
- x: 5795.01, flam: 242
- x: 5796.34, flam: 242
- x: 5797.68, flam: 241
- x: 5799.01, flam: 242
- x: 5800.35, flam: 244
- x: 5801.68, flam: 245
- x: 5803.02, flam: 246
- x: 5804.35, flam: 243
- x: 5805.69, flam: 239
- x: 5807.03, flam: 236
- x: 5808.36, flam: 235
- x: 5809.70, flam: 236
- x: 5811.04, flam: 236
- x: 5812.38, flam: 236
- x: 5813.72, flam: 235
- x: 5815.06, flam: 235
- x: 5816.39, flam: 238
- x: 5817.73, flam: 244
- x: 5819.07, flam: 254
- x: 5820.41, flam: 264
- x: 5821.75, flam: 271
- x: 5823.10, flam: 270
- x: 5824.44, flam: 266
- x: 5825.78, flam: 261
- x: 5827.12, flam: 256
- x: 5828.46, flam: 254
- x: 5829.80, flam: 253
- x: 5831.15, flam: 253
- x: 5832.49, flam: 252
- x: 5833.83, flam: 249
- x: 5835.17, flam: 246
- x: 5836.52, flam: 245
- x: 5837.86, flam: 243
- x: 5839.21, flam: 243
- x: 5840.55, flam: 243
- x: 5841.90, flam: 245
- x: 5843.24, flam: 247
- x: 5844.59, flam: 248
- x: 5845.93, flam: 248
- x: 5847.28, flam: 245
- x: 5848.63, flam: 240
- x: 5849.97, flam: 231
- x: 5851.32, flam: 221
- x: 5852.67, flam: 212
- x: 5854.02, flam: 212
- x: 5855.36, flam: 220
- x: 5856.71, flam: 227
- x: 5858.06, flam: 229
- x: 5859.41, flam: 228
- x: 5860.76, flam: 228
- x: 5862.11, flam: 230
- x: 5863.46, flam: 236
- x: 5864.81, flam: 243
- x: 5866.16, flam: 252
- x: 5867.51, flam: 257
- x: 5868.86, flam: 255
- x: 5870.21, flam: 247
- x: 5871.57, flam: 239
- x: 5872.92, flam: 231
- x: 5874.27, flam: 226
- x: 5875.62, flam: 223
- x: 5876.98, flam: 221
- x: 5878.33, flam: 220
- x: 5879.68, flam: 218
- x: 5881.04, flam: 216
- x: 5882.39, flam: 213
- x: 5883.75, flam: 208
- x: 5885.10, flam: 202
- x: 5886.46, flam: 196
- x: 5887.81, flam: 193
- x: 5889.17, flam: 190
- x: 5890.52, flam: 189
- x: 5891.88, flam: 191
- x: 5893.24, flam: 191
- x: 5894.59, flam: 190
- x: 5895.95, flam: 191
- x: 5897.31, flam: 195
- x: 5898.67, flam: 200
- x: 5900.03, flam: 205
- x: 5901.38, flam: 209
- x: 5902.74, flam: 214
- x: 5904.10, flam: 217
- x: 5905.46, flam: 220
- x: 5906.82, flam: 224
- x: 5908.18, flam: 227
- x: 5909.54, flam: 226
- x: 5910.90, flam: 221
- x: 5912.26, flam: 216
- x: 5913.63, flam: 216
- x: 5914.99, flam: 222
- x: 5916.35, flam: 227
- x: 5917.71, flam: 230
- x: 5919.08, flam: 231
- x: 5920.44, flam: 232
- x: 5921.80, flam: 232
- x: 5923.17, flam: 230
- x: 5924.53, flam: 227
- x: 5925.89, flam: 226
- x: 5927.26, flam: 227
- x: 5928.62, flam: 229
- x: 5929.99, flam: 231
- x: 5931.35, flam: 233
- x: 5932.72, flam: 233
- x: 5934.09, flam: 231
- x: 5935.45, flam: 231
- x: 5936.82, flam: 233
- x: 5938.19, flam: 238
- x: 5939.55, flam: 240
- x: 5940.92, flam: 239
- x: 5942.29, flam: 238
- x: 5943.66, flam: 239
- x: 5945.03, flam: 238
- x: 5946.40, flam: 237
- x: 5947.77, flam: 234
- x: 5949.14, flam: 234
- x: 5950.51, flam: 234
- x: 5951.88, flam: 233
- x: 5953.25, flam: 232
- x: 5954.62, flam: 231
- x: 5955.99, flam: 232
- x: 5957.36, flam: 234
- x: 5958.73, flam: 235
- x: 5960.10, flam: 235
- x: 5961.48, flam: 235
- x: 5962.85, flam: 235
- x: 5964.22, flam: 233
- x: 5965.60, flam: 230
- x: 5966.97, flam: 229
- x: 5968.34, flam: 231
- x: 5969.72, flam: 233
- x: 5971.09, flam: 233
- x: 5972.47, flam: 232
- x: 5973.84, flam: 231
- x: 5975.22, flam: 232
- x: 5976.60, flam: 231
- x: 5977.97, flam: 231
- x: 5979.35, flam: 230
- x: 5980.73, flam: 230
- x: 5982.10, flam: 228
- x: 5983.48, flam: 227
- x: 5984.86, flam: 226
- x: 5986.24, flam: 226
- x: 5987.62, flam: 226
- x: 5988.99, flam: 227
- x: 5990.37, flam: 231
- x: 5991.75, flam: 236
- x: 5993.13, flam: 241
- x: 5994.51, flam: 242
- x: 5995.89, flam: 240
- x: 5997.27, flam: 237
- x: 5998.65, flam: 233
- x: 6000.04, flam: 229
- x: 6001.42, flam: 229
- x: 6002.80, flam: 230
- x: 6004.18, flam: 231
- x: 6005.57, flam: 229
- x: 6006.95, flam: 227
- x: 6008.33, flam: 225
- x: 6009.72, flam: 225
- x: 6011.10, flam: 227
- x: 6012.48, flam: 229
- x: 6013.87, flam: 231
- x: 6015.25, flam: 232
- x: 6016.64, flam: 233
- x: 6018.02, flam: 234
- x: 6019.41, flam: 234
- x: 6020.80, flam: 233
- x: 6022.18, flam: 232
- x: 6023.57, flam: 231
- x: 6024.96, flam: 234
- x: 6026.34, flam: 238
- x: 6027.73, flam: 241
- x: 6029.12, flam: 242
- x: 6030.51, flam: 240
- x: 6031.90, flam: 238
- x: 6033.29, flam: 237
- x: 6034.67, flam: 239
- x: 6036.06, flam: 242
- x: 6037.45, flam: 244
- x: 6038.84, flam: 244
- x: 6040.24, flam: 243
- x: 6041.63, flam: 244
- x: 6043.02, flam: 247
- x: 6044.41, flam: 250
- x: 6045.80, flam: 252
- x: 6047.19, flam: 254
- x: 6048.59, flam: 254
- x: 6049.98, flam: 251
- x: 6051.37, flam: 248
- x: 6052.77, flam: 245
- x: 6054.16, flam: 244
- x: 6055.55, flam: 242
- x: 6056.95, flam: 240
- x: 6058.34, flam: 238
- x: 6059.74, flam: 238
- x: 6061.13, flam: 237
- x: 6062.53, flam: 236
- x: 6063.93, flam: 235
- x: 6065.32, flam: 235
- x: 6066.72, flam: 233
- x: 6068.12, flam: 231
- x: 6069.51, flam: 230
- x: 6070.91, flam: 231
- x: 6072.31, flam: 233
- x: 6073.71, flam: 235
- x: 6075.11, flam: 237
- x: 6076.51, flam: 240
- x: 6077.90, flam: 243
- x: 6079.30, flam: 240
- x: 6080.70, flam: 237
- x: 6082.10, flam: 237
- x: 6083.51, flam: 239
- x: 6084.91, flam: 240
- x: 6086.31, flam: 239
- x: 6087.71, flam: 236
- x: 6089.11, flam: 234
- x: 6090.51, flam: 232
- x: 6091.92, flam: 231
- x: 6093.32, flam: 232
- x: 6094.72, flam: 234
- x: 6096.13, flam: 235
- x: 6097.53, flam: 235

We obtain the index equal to 0.05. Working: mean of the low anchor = 248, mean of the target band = 233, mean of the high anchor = 241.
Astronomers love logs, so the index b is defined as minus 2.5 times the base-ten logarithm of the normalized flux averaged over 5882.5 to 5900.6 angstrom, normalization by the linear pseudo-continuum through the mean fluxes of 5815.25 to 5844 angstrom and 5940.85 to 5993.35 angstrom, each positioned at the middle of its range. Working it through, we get 0.23 mag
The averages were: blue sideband 252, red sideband 232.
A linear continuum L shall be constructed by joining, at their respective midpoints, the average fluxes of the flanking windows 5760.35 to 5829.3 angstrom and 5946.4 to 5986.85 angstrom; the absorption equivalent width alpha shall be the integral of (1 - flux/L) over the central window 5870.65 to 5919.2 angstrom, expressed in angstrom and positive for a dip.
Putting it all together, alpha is 4.8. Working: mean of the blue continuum 241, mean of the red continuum 232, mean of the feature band 212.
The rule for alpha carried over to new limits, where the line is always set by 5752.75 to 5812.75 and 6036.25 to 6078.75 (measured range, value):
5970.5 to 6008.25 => 1.39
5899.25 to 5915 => 1.38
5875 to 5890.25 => 1.91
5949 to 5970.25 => 0.60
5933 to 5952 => 0.29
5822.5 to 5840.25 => -1.15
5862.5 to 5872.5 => -0.34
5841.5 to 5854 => 0.10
